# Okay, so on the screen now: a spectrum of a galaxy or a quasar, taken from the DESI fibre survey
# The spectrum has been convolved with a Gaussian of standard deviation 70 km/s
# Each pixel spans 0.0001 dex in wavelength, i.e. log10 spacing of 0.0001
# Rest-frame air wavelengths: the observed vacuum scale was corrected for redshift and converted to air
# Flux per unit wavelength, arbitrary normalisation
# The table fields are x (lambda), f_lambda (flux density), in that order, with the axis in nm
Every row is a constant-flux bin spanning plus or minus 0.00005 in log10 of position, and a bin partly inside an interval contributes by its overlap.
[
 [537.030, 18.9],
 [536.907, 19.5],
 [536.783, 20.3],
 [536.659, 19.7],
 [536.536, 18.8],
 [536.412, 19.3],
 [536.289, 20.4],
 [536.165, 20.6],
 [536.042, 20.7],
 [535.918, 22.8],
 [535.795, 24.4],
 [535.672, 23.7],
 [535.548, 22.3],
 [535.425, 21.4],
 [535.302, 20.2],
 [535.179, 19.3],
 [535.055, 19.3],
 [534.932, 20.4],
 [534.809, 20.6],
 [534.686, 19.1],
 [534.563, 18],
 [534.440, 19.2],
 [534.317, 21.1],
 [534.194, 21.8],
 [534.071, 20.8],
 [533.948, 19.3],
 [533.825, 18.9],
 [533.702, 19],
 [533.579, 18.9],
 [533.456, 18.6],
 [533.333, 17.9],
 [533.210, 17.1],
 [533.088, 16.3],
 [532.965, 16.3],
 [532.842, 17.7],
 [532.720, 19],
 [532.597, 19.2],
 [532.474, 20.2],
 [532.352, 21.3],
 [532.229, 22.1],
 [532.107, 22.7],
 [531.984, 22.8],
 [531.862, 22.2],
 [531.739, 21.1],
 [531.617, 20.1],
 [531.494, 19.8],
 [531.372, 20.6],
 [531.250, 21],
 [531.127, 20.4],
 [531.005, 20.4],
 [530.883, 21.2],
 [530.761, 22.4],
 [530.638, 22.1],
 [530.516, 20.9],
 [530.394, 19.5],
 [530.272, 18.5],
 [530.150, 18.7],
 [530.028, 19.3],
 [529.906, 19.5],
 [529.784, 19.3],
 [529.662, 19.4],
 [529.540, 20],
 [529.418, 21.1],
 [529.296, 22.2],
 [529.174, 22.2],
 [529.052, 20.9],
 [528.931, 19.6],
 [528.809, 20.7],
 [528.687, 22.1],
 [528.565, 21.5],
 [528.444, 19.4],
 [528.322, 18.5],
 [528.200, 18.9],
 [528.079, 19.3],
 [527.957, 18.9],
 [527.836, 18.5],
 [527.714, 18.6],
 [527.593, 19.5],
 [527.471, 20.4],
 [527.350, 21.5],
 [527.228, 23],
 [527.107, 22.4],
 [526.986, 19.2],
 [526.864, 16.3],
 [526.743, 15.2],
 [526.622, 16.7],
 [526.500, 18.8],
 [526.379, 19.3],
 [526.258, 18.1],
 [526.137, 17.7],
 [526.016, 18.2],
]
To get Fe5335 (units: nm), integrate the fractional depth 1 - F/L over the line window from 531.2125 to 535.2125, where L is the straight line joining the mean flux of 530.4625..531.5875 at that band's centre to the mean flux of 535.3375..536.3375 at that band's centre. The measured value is 0.31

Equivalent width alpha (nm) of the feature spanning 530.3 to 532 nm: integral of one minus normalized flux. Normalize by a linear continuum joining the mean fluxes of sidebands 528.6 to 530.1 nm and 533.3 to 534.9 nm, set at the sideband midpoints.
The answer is -0.067 nm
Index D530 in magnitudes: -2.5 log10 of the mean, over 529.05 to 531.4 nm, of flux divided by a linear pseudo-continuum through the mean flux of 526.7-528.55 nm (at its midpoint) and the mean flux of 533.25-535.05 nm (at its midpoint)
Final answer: -0.06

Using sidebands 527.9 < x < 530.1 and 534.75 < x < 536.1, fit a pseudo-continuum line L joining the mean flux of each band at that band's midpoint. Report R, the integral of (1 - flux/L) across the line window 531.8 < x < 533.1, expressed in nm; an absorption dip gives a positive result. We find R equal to 0.04 nm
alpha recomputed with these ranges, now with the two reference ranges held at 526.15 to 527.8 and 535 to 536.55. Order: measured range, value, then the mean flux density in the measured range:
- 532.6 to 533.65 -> 0.14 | 17.8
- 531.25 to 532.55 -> -0.07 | 21.3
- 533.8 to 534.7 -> 0.04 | 19.8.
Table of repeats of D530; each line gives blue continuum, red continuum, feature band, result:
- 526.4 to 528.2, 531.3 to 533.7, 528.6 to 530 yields -0.07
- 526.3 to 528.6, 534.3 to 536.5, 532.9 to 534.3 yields 0.09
